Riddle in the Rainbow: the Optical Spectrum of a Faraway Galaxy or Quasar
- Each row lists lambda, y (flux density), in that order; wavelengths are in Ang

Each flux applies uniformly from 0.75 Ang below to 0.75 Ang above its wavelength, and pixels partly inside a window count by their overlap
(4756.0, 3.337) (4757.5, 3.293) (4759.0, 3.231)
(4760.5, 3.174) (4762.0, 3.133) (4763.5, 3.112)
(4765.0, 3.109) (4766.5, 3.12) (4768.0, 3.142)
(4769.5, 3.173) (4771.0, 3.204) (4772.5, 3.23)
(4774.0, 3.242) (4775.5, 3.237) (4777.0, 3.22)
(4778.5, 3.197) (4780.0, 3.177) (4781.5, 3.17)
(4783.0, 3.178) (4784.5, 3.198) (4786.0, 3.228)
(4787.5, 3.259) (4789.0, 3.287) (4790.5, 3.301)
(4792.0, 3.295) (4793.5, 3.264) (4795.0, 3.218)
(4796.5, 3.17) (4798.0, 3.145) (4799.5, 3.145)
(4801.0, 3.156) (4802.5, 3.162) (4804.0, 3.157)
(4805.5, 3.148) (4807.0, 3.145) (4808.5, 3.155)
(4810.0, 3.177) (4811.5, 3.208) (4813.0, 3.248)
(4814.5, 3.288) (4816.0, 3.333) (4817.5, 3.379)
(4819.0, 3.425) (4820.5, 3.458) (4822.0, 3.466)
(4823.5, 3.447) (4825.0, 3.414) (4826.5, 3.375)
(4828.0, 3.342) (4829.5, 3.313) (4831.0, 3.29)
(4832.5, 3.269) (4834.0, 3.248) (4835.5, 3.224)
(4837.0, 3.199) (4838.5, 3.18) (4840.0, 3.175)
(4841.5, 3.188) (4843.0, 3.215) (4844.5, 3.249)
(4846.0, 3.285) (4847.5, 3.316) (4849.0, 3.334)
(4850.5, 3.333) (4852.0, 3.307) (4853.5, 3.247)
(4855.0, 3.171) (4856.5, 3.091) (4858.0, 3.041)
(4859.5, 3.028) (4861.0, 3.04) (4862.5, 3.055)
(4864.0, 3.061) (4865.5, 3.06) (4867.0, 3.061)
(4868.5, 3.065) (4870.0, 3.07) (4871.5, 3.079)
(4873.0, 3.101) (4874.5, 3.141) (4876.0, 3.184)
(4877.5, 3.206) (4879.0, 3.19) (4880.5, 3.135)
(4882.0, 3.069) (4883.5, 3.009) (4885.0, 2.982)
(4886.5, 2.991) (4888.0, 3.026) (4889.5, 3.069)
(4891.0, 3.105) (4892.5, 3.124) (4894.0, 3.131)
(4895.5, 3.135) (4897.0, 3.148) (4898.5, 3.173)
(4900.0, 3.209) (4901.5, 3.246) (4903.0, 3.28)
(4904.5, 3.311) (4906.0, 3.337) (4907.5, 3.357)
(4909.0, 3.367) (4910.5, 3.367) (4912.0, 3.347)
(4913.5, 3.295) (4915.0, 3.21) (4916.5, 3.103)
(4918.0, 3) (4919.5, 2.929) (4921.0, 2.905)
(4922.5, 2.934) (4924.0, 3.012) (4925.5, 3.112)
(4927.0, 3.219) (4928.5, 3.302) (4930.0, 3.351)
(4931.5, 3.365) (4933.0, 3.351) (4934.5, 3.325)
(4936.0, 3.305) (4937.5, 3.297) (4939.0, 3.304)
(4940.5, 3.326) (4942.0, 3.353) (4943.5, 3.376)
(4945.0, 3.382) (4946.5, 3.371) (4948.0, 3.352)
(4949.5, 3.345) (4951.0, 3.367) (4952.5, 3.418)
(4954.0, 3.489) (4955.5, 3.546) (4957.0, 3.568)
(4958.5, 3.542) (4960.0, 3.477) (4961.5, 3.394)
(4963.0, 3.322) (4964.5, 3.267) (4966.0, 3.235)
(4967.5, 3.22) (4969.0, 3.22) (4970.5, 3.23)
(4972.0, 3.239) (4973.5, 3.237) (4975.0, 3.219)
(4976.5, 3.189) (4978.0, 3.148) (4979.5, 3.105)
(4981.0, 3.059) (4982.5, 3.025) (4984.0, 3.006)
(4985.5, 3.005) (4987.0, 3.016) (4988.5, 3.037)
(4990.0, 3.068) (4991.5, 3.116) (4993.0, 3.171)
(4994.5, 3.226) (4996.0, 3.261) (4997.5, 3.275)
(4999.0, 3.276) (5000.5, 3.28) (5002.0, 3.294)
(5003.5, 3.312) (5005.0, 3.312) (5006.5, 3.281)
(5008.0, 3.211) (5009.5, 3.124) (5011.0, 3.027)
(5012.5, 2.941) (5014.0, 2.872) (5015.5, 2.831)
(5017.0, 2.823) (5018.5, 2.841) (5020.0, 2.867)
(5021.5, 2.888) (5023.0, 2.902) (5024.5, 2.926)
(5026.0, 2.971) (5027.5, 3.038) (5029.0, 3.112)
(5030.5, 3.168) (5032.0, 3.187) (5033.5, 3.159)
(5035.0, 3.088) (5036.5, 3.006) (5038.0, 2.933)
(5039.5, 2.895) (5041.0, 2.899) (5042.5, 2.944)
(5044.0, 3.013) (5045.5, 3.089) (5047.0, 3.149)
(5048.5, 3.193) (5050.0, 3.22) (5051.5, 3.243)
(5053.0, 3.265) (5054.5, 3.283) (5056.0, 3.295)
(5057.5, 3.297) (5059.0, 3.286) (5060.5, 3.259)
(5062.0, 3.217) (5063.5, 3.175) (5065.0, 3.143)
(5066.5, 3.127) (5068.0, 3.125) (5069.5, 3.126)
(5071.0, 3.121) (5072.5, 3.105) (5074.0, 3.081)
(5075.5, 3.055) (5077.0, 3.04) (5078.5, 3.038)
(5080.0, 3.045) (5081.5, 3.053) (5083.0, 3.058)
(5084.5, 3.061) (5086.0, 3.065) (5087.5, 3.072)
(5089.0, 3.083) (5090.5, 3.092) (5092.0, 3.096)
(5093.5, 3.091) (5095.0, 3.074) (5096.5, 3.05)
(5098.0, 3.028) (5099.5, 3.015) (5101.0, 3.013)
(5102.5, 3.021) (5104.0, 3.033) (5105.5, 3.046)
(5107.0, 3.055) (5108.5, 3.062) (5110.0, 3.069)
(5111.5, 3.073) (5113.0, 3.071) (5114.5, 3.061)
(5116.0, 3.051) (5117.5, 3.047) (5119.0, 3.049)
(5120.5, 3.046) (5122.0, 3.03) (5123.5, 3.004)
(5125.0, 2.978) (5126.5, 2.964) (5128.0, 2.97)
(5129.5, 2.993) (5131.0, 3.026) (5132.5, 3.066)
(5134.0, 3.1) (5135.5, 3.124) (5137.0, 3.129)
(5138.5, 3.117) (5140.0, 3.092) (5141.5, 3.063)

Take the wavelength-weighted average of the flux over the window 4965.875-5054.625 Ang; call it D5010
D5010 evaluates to 3.1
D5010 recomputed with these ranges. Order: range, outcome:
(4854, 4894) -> 3.08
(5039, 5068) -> 3.16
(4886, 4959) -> 3.25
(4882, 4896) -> 3.06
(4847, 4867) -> 3.15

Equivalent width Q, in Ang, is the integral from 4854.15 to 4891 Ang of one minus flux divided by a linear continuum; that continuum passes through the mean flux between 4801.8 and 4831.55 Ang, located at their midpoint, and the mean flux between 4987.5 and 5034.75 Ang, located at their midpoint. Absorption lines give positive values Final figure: 1.78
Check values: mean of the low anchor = 3.3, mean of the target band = 3.08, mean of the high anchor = 3.09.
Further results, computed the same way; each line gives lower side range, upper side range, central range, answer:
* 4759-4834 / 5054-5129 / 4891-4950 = -1.2 Ang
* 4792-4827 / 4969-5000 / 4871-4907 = 0.8 Ang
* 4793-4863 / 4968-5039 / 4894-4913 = -0.5 Ang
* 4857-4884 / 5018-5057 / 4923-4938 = -0.9 Ang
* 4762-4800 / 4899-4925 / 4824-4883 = 0.1 Ang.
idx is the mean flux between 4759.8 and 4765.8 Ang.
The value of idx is 3.13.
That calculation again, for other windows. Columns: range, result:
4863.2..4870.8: 3.06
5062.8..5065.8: 3.16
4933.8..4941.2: 3.31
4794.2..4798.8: 3.18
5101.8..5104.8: 3.03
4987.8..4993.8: 3.1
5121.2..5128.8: 2.99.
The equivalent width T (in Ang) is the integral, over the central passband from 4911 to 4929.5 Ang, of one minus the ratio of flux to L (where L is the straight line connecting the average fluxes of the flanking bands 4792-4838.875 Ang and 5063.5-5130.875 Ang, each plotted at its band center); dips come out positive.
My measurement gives 0.4 Ang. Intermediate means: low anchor 3.26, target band 3.12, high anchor 3.06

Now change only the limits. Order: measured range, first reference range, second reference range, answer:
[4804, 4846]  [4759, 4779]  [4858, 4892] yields -2.1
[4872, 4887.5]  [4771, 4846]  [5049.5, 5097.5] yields 0.6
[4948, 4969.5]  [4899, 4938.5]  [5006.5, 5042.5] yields -1.7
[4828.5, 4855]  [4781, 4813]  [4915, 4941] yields -0.5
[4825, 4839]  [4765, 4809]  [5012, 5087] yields -0.5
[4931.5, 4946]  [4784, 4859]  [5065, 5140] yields -0.8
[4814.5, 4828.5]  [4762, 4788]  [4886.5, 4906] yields -1.0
